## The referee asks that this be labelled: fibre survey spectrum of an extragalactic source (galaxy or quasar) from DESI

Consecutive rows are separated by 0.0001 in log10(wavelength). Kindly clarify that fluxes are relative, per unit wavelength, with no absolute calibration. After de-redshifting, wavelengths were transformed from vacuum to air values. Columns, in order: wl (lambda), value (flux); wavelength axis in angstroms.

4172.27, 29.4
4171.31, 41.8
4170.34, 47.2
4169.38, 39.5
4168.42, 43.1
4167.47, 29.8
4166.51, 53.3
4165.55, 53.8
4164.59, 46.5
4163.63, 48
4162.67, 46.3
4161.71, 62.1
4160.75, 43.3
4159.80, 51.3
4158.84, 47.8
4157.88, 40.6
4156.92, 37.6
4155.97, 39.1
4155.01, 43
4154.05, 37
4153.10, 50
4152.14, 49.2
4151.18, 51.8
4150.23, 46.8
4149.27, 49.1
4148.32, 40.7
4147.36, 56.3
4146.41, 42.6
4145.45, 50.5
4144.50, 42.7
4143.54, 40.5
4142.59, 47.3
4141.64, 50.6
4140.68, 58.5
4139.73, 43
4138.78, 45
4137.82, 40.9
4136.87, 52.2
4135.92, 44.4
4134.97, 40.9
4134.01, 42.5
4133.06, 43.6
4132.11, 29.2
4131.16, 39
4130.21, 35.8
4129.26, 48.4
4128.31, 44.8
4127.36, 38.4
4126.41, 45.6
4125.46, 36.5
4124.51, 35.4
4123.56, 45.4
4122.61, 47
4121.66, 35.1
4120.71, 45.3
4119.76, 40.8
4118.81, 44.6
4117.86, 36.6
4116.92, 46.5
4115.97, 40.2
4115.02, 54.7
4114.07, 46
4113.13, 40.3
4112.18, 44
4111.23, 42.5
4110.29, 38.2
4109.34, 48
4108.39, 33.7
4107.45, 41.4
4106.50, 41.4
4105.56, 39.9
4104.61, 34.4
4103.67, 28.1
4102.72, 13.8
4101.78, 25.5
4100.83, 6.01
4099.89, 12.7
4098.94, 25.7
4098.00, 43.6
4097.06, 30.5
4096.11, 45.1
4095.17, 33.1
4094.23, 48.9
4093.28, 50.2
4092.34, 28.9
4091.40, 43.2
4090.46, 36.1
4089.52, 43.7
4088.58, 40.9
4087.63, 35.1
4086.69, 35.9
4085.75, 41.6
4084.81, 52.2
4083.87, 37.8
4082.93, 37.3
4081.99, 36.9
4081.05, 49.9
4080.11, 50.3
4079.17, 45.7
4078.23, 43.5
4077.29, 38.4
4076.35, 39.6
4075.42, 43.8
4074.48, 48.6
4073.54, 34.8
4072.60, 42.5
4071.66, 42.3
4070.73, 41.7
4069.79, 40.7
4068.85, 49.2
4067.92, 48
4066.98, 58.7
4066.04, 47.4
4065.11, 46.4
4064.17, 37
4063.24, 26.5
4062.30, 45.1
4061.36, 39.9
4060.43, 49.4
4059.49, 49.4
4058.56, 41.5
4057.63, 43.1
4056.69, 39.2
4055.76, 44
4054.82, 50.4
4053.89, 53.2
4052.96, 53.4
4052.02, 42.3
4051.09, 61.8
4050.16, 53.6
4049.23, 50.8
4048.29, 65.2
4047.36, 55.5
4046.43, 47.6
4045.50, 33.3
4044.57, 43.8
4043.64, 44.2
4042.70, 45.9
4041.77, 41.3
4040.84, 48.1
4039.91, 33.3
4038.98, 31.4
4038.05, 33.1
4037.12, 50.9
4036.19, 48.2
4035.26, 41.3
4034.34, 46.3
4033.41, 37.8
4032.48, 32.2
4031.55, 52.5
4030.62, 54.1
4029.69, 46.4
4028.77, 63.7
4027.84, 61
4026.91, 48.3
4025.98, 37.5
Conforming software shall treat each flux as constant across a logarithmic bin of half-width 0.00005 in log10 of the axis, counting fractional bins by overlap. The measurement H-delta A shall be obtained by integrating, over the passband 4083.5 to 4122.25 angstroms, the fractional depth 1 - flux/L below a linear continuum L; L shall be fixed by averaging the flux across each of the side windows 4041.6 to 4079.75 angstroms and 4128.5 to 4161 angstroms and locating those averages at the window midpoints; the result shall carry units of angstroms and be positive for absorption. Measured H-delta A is 6.3 angstroms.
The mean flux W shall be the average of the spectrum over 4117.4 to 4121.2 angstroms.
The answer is 41.8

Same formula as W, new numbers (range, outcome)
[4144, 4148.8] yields 46.5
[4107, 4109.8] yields 41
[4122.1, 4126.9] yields 41.9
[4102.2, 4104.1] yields 20.9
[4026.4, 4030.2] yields 54.6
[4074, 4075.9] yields 46.2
